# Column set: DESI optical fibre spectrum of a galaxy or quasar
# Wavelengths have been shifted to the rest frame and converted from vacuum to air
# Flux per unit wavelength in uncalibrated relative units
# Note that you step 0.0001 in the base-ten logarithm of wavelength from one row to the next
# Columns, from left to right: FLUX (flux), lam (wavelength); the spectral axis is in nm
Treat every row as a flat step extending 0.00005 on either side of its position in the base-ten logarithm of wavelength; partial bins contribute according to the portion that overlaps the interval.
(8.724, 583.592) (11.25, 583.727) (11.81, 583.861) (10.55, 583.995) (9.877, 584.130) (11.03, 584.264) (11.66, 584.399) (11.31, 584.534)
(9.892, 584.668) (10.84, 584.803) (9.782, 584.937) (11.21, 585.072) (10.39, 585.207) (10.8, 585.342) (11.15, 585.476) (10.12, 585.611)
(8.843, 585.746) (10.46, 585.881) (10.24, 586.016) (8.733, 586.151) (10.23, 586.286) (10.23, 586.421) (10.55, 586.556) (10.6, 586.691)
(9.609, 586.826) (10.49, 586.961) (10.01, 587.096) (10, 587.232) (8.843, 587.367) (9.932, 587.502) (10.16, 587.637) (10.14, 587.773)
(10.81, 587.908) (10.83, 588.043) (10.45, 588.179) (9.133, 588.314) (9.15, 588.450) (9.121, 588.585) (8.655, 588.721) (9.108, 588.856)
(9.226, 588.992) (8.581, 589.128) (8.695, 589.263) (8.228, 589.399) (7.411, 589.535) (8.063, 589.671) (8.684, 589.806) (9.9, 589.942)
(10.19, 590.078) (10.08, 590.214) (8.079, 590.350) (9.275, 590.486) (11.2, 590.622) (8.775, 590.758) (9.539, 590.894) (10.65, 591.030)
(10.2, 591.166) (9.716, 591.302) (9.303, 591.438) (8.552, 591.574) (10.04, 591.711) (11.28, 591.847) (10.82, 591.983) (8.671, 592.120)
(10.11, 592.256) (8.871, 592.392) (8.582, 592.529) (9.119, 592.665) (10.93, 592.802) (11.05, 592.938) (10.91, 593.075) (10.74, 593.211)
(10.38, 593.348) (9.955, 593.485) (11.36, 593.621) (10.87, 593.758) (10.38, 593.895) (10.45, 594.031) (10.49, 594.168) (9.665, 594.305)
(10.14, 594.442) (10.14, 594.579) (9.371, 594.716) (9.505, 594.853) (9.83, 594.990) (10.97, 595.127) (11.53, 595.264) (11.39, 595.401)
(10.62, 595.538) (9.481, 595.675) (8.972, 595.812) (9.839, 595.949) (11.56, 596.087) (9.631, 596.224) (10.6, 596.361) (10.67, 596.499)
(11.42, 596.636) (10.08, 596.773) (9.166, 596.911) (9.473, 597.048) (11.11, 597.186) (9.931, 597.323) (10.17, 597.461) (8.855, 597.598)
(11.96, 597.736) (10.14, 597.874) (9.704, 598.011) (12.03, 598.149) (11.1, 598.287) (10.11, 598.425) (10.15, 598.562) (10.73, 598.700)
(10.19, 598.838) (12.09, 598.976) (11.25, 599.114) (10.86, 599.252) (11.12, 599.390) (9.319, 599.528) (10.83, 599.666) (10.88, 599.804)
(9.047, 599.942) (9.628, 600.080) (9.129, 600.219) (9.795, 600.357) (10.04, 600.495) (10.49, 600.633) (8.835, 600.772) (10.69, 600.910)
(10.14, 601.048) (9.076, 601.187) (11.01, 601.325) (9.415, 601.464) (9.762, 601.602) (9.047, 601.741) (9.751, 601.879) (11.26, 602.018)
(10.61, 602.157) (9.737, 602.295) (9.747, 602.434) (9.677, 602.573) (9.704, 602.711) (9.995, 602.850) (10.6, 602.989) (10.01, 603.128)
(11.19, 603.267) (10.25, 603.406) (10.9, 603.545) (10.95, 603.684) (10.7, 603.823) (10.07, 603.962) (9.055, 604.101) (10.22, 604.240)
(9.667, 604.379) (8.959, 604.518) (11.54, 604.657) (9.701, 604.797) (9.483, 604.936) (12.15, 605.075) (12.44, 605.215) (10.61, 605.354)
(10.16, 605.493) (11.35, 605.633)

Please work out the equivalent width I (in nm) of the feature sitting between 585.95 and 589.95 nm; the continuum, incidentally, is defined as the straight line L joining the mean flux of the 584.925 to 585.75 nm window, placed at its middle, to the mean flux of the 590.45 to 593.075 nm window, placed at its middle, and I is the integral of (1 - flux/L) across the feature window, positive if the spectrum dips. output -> 0.28 nm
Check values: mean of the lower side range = 10.5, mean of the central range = 9.52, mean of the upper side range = 9.86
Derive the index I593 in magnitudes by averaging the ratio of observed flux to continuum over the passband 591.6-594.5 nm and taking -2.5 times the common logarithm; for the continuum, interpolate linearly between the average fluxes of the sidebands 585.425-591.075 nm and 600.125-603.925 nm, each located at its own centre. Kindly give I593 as -0.05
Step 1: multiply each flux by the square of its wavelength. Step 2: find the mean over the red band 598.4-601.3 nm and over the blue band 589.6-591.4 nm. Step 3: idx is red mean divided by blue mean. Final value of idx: 1.1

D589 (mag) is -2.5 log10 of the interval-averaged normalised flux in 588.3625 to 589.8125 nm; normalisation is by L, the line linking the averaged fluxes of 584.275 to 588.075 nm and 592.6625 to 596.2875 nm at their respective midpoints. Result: 0.193 mag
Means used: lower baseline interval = 10.3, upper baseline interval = 10.4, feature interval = 8.63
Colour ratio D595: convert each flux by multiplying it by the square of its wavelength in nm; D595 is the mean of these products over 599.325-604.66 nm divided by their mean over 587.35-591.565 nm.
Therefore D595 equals 1.11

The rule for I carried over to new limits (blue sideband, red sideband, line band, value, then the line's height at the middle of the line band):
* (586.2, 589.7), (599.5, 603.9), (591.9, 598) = -0.25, 9.82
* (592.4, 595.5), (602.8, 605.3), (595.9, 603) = 0.11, 10.4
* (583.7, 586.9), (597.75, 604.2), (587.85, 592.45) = 0.42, 10.4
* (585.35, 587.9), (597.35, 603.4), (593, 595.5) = -0.07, 10.2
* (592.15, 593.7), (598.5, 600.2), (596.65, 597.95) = 0.03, 10.4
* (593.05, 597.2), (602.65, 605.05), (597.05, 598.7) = -0.02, 10.3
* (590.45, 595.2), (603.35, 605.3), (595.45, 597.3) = -0.01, 10.2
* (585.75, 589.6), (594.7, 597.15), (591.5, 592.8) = 0.04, 9.96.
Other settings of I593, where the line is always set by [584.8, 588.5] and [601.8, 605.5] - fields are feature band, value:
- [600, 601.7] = 0.05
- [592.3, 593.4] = 0.01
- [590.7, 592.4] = 0.05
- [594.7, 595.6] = -0.03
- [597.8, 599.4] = -0.05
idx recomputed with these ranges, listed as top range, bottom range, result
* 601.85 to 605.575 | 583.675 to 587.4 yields 1.06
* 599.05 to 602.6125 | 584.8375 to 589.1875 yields 1.06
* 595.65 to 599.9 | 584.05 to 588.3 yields 1.06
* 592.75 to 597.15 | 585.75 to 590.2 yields 1.11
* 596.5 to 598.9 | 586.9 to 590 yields 1.14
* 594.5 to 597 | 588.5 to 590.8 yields 1.16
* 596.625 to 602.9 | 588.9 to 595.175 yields 1.07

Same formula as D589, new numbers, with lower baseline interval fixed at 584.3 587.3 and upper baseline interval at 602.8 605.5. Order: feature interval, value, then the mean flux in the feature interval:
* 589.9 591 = 0.08 mag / 9.66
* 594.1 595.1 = 0.05 mag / 9.92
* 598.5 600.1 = -0.01 mag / 10.5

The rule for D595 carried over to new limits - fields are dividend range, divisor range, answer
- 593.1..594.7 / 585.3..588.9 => 1.07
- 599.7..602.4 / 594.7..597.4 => 0.98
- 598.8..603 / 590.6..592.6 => 1.07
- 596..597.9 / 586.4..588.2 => 1.05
